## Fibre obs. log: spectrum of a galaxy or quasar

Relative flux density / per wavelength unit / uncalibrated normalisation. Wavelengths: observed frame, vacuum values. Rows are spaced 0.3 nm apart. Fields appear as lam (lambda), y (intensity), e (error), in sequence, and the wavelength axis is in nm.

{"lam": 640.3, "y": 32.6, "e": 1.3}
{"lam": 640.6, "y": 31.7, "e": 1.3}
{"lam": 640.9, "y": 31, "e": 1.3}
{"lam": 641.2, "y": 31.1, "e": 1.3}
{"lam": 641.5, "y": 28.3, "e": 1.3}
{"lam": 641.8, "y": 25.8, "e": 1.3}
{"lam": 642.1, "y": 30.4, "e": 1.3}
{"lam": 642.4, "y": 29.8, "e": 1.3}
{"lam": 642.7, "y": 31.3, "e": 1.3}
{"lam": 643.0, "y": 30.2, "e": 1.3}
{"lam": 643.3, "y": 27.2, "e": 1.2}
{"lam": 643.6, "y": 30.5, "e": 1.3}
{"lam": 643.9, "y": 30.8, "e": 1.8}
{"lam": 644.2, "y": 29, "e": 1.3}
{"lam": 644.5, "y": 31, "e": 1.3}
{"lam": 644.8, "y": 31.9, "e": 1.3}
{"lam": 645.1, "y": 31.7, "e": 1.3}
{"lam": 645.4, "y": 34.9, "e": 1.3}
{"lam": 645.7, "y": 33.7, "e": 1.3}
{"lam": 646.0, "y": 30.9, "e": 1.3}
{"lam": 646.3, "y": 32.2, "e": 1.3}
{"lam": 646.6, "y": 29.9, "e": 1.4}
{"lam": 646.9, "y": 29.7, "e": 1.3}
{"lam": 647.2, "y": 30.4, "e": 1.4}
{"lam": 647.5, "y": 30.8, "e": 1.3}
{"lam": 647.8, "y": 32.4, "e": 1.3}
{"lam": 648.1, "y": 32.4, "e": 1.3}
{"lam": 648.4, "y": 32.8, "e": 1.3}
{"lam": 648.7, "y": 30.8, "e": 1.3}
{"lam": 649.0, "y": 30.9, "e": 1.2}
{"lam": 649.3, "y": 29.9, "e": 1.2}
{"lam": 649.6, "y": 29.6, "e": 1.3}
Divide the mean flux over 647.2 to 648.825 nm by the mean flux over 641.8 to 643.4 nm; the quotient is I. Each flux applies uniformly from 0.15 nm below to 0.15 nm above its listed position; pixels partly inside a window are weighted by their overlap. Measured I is 1.1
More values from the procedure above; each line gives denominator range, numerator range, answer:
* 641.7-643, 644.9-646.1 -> 1.11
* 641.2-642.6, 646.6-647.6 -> 1.04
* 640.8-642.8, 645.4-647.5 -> 1.06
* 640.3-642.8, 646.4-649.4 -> 1.03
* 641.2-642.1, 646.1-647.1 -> 1.08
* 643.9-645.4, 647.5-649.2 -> 1.01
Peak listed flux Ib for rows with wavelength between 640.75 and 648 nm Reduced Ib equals 34.9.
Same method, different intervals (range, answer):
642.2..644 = 31.3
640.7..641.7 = 31.1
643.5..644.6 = 31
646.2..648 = 32.4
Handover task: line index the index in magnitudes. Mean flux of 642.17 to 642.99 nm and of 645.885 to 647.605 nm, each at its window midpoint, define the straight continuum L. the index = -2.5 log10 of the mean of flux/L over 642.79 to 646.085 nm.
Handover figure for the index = -0.02 mag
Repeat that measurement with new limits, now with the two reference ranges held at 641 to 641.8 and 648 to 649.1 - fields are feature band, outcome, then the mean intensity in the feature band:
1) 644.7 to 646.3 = -0.069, 32.6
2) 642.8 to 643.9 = 0.007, 29.6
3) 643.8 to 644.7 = -0.007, 30.3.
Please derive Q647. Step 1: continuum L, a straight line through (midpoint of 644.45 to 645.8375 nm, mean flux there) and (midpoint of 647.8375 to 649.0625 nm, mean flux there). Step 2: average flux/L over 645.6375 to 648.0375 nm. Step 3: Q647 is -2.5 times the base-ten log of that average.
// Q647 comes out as 0.04 mag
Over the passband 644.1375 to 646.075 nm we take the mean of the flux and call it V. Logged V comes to 32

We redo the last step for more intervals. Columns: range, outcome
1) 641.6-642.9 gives 29.3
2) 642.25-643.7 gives 29.8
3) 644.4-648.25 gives 31.7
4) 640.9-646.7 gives 30.6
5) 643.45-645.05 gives 30.7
